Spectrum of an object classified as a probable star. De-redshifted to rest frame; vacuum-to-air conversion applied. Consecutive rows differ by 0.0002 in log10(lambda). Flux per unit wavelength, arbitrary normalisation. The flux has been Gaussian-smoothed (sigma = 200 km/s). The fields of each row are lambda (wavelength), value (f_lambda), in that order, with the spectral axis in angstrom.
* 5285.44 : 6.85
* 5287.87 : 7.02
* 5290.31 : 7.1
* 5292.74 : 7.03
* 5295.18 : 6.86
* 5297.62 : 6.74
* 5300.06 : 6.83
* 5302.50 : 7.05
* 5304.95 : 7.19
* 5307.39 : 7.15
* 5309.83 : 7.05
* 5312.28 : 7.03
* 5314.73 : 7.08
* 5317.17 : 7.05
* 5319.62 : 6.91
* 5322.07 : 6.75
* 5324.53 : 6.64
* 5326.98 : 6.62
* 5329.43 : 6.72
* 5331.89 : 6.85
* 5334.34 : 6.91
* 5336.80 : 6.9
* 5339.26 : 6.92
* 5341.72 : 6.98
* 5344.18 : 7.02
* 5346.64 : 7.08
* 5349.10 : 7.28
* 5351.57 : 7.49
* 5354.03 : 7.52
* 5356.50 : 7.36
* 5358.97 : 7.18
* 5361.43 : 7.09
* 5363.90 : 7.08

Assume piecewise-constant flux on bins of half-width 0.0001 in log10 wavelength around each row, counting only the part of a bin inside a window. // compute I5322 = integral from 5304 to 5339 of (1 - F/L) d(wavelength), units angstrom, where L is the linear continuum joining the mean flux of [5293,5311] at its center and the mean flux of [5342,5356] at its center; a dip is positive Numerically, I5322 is 0.9 angstrom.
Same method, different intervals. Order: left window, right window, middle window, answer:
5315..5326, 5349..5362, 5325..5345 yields 0.57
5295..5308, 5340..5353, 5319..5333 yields 0.67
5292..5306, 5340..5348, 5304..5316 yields -0.24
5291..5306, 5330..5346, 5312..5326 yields 0.08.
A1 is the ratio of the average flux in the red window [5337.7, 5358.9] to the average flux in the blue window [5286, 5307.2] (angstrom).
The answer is 1.0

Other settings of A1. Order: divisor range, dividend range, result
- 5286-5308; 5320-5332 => 0.96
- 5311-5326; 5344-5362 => 1.05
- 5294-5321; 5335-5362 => 1.02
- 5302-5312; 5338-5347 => 0.98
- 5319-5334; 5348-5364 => 1.08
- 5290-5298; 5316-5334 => 0.98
